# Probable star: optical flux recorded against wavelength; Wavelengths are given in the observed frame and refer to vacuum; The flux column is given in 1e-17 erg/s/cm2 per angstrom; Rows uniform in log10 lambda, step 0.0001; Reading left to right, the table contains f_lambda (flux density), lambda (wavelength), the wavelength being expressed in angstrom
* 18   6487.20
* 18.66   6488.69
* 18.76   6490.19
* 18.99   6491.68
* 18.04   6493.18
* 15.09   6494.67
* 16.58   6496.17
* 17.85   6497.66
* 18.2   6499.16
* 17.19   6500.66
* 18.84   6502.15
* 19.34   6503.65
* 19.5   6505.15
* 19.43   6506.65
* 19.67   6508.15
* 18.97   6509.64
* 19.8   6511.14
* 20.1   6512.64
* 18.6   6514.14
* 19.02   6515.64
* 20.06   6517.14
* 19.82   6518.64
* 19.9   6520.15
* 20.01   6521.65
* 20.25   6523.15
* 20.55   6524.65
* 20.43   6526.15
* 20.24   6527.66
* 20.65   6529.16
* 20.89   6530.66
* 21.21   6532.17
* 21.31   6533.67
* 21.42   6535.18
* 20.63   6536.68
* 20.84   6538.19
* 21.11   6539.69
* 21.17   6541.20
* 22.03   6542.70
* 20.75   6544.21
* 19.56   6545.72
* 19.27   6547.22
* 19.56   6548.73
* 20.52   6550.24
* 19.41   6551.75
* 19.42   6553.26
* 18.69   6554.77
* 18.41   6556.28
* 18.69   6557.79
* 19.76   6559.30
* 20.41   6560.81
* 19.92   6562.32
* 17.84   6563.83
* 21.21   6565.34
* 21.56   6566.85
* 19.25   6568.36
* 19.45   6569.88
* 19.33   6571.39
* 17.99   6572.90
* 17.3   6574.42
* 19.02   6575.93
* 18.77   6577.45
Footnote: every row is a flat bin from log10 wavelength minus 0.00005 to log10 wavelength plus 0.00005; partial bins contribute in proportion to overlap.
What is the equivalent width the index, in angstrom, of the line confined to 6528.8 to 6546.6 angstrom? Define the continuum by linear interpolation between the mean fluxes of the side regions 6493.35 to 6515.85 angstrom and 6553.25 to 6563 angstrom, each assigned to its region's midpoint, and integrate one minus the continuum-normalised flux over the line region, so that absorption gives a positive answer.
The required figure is -1.8 angstrom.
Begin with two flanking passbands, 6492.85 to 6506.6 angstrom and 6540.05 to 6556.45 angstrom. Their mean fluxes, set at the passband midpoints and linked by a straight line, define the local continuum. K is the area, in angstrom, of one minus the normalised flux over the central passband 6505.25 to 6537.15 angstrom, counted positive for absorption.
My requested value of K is -2.2 angstrom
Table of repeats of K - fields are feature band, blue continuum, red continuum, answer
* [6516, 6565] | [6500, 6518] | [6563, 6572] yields -1.56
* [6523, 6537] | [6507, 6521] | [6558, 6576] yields -0.92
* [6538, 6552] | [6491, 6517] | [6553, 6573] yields -0.91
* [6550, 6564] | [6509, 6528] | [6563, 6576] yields 0.04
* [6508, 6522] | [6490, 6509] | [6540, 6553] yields -0.48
